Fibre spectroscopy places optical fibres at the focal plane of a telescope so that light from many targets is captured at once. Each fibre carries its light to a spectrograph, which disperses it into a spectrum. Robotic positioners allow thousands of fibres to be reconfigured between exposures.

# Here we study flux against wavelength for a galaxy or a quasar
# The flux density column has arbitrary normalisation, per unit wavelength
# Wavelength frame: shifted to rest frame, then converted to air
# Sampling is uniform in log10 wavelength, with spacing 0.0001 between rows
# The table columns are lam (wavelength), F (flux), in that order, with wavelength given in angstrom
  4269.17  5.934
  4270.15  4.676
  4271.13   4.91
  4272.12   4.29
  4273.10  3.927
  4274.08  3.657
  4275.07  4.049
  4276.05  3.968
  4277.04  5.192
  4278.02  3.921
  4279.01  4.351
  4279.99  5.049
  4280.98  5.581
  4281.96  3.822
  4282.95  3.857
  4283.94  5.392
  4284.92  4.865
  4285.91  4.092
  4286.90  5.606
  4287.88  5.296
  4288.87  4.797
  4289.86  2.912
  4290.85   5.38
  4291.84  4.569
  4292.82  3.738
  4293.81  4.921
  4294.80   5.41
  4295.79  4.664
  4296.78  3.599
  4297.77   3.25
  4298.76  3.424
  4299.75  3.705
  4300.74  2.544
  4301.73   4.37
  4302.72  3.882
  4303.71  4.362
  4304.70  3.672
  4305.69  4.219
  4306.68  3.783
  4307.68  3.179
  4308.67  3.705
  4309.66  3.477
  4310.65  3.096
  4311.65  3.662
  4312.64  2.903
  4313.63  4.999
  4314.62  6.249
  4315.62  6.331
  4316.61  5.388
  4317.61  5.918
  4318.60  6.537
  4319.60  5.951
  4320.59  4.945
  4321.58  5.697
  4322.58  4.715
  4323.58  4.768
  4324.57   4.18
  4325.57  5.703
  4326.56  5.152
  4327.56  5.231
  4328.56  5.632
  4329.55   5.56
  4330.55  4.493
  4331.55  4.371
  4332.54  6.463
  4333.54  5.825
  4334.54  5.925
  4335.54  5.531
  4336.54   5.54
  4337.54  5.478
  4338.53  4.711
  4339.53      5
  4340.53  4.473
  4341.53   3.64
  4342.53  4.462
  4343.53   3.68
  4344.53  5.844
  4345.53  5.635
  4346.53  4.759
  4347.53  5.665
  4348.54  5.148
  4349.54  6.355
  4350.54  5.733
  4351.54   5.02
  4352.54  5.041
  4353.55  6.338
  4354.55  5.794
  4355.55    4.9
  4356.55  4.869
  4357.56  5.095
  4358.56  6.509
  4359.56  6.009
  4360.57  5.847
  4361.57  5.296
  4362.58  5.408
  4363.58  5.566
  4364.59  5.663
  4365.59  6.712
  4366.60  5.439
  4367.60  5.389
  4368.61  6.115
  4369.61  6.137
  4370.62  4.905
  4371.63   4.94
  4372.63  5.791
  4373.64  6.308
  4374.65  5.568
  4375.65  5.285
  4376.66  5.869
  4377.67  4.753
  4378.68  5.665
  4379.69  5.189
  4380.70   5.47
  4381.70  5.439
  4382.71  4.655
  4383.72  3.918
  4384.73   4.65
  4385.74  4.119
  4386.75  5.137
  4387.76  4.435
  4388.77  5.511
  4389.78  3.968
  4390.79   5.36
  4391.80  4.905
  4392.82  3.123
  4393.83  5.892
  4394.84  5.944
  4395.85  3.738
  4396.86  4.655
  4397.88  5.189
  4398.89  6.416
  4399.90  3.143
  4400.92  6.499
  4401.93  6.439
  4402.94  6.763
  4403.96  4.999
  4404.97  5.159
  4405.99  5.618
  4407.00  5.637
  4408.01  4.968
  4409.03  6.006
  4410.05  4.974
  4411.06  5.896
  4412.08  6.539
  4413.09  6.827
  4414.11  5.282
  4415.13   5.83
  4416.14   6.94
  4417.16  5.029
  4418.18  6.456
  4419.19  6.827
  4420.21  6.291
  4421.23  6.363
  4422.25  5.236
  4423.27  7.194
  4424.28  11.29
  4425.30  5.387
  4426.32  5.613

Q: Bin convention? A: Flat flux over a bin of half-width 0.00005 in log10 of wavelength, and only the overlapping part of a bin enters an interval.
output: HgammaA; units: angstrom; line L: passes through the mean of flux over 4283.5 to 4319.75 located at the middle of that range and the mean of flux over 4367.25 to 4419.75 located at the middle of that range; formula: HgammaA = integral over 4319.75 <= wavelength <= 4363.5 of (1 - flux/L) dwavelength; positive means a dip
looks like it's -3.9 angstrom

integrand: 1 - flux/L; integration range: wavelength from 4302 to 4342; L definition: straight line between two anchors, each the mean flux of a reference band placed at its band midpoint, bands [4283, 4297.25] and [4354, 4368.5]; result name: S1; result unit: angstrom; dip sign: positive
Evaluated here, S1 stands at 1.8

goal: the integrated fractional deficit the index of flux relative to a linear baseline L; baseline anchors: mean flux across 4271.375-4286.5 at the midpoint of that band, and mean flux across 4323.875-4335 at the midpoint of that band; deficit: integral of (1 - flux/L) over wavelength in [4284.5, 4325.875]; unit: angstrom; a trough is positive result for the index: 3.4 angstrom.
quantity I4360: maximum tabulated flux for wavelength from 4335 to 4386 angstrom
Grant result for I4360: 6.712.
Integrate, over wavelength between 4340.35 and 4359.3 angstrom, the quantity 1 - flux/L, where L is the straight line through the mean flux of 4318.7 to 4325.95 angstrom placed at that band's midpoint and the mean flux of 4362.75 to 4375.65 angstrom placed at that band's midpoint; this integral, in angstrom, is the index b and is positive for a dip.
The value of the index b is 0.90 angstrom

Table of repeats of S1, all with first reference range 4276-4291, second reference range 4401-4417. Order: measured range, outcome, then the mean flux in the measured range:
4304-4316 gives 2.0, 4.09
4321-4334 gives -0.4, 5.21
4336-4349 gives 0.7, 4.93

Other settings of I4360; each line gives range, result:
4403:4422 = 6.94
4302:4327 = 6.537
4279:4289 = 5.606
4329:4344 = 6.463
